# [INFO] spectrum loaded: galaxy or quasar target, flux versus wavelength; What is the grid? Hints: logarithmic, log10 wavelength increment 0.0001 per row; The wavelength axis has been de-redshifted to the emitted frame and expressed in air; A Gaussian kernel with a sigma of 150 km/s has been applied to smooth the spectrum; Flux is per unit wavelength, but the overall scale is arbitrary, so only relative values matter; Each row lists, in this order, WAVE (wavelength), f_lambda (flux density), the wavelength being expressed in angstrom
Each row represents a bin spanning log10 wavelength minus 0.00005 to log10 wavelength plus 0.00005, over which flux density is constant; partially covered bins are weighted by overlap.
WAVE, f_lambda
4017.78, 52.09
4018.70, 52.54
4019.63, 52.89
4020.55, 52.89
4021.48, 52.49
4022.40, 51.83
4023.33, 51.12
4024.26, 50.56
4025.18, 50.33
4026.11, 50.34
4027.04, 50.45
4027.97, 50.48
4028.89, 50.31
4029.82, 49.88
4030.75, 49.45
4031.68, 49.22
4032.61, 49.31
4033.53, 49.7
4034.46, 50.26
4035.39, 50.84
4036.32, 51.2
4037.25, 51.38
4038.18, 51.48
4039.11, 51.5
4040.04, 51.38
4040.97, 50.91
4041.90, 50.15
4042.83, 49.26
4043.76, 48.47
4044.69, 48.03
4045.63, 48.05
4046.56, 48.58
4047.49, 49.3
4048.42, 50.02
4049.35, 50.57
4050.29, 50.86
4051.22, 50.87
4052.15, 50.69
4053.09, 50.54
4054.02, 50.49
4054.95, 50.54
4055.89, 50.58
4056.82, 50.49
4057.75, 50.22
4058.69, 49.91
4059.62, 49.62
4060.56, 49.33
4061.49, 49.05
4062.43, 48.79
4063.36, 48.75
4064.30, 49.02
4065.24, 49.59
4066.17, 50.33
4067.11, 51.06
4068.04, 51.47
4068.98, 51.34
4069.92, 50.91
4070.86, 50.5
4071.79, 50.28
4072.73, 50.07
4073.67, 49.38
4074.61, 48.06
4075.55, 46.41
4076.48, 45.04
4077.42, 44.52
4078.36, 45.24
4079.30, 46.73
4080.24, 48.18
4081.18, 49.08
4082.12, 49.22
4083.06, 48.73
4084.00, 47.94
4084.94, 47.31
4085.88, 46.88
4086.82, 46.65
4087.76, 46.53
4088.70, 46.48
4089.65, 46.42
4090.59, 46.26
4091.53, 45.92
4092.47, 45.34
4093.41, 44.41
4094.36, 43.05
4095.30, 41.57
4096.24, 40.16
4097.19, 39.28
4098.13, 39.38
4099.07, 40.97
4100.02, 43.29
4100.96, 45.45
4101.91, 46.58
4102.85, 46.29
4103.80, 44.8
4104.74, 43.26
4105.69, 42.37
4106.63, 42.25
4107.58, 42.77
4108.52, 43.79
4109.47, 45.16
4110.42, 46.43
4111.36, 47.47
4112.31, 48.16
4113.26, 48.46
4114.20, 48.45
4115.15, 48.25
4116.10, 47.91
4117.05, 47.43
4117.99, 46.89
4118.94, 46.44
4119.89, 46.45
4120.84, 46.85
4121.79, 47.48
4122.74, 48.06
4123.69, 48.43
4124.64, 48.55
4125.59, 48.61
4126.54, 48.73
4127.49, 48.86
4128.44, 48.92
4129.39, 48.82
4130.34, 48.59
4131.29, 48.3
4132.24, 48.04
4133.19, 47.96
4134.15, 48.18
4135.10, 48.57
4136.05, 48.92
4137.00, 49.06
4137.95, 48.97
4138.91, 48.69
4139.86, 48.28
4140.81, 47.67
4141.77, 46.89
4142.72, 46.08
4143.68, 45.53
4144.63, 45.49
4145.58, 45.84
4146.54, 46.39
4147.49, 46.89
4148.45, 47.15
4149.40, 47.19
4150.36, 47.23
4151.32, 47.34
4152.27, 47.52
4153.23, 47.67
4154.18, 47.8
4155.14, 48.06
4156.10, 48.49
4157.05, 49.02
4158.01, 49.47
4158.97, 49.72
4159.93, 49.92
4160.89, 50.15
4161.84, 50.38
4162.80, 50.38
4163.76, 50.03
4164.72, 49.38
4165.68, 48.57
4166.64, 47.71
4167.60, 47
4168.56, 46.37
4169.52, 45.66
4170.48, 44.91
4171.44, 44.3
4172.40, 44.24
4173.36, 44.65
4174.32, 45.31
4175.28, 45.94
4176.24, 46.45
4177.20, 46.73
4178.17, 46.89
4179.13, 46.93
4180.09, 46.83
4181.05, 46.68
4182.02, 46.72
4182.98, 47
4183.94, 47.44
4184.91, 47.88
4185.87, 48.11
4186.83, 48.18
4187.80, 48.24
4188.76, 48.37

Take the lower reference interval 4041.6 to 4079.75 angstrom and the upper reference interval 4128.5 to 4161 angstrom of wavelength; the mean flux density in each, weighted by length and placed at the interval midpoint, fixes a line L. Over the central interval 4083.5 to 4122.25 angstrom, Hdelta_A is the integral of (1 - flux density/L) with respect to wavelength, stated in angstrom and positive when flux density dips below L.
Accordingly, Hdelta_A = 2.6 angstrom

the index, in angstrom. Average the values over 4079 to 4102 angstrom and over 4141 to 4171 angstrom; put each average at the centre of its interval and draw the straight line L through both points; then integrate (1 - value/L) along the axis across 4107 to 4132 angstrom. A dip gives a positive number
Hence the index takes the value -0.60 angstrom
